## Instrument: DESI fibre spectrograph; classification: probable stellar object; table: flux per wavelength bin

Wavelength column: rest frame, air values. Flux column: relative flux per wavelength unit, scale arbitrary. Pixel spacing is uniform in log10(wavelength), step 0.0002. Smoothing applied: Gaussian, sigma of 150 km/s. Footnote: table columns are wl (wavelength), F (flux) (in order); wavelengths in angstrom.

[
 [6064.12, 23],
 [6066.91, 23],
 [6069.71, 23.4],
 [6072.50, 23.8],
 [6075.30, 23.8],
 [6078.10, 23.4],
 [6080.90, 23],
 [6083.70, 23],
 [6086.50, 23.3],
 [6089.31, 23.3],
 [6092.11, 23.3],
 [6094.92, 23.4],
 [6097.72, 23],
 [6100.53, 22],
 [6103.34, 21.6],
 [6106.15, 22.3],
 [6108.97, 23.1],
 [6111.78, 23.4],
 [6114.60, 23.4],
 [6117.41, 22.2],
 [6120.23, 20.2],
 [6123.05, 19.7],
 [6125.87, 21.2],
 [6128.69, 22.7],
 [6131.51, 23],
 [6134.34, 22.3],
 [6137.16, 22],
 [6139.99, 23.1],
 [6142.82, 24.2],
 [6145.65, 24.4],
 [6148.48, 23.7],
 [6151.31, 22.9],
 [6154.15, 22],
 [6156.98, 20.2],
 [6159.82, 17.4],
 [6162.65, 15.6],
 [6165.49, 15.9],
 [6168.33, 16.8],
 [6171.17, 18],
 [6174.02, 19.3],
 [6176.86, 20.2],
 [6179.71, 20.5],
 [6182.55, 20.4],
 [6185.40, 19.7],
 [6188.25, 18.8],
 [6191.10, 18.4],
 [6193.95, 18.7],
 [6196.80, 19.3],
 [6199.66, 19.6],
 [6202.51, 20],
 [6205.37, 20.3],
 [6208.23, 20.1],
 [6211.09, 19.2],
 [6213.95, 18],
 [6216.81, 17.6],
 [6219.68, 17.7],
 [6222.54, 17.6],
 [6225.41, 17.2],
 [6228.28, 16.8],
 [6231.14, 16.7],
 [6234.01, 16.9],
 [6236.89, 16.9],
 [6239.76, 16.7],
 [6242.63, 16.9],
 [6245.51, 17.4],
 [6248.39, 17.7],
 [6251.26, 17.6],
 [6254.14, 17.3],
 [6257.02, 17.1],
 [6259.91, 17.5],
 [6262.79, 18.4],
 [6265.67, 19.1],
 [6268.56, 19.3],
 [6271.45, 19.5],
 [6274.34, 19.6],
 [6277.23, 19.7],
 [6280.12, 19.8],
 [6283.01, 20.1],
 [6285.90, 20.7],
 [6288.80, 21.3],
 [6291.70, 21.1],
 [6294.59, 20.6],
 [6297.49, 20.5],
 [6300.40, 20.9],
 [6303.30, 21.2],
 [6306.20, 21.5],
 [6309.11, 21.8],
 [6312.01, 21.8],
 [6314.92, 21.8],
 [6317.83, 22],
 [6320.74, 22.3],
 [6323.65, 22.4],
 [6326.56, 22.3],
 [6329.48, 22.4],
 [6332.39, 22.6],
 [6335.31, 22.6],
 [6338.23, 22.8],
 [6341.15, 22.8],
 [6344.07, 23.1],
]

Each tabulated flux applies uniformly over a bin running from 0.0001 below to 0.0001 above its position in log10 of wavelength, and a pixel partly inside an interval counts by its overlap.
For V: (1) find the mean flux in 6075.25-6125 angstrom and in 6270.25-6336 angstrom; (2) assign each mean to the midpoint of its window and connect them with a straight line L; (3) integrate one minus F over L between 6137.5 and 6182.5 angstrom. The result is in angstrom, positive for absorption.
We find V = 3.8 angstrom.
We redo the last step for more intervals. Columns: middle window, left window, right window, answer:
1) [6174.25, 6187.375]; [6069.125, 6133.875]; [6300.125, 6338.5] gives 1.4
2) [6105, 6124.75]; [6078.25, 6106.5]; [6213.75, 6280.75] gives 0.1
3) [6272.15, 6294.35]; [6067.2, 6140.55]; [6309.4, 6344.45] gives 2.1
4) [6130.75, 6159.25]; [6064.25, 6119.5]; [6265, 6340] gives -0.1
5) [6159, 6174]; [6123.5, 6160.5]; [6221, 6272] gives 3.0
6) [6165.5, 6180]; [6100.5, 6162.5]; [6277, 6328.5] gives 2.2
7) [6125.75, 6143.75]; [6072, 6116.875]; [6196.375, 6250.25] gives -1.0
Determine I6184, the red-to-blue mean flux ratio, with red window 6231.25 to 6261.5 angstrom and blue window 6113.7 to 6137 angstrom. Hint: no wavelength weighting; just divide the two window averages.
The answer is 0.8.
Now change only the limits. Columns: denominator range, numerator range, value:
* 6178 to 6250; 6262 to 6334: 1.14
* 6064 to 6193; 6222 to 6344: 0.92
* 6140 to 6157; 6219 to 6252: 0.74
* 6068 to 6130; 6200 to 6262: 0.79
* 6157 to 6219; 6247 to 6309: 1.04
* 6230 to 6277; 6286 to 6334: 1.21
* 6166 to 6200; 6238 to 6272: 0.94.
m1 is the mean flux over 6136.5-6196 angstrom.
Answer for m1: 20.1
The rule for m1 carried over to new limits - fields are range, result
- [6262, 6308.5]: 20.3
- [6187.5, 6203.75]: 19.1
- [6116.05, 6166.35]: 21.3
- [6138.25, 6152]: 23.7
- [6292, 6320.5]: 21.4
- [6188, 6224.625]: 18.8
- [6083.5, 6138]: 22.4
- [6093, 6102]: 22.8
